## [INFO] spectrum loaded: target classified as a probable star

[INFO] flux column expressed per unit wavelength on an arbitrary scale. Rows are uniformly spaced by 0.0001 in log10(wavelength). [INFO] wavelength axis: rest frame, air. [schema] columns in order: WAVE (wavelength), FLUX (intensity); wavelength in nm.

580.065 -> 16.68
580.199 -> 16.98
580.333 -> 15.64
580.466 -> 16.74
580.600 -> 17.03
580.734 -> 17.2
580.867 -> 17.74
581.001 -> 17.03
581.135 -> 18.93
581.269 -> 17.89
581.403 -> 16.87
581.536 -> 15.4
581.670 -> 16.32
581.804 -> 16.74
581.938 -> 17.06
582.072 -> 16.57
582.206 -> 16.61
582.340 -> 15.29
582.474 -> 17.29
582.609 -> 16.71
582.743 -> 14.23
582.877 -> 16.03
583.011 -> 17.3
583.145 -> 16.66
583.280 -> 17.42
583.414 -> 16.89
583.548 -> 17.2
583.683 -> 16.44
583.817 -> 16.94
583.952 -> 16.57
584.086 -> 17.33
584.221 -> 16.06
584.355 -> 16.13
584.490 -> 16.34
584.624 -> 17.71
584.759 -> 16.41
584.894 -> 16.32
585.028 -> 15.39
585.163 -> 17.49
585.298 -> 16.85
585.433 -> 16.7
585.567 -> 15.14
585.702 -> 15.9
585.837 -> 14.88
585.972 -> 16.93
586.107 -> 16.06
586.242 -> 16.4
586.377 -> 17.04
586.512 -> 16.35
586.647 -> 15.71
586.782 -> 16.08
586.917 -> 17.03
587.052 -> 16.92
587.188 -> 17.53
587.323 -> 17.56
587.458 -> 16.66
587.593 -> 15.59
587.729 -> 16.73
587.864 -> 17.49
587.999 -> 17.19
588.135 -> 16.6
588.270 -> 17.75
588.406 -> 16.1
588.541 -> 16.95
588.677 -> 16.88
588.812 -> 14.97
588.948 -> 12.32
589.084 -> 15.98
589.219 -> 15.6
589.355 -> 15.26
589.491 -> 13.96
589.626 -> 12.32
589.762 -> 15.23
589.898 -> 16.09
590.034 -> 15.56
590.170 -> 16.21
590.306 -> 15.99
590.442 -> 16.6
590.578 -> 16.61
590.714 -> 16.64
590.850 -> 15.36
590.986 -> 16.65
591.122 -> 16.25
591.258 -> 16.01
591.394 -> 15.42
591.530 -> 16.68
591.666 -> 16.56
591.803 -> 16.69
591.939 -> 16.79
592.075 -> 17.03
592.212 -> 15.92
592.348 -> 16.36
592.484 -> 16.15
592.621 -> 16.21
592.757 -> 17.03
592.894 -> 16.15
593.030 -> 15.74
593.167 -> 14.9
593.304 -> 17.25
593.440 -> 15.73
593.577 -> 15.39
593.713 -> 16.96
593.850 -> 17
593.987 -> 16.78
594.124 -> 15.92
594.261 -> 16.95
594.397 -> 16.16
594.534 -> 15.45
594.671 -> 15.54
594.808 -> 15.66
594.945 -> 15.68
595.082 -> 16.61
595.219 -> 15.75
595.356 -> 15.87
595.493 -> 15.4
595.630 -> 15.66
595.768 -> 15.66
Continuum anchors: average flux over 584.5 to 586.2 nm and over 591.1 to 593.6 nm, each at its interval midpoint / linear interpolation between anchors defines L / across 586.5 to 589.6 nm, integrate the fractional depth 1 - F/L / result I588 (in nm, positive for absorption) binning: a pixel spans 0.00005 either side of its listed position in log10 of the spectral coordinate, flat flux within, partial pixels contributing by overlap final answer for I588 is 0.02 nm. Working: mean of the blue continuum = 16.3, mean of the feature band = 16.2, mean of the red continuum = 16.2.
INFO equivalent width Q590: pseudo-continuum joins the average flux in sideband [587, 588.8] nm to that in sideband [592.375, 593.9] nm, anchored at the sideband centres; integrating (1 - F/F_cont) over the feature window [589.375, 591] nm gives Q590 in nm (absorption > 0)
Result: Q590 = 0.10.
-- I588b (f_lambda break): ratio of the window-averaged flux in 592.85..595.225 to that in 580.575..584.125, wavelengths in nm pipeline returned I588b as 1.0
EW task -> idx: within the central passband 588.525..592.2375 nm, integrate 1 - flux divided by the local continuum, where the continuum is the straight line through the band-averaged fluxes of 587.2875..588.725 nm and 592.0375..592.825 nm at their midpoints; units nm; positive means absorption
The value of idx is 0.19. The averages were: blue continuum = 16.8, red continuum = 16.4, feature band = 15.8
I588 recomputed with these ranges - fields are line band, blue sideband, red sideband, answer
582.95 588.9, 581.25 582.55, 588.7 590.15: -0.36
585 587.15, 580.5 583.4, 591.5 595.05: 0.03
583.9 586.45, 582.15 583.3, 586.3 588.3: 0.03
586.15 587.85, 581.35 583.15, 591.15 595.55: -0.04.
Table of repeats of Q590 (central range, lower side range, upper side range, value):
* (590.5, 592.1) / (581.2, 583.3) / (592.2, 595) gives -0.02 nm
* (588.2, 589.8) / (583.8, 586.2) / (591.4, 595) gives 0.10 nm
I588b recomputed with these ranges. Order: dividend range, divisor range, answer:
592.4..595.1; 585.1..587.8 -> 0.98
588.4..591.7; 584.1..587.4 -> 0.95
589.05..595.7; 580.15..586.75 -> 0.96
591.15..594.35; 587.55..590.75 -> 1.03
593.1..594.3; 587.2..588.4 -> 0.96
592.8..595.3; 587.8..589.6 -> 1.02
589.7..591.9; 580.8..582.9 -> 0.97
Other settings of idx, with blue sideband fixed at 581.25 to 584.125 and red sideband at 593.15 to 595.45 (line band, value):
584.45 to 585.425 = -0.01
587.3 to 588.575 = -0.04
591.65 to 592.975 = -0.02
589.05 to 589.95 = 0.08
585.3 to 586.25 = 0.03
